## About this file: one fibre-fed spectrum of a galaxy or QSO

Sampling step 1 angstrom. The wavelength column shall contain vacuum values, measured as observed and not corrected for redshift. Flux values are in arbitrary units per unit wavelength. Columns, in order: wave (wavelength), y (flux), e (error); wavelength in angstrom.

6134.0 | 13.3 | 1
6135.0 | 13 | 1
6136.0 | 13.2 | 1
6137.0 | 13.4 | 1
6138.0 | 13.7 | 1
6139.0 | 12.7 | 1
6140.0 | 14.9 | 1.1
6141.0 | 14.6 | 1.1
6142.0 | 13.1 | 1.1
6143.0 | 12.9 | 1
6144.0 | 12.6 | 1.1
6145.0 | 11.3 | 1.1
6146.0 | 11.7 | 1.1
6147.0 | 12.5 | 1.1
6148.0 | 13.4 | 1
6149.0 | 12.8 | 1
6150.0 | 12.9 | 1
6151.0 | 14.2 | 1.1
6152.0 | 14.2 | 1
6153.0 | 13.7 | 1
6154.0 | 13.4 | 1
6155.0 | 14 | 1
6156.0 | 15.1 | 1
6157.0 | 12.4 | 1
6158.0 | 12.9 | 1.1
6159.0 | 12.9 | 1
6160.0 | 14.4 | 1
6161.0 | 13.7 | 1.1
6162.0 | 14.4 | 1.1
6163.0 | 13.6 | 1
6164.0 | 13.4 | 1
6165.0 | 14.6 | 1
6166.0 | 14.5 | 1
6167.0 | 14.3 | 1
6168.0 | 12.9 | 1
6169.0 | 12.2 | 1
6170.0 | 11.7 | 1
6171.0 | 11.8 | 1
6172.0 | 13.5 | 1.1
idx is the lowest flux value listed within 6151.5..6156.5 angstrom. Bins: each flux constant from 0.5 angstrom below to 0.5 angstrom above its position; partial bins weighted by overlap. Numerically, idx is 13.4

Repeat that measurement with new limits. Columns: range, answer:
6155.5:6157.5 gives 12.4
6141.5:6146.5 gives 11.3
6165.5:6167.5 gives 14.3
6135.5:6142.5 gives 12.7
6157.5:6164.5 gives 12.9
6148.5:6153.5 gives 12.8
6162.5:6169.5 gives 12.2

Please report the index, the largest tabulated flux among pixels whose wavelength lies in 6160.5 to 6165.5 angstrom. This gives 14.6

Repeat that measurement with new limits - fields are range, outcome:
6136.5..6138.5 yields 13.7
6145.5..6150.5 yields 13.4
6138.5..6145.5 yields 14.9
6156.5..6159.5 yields 12.9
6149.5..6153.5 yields 14.2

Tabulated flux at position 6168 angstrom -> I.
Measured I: 12.9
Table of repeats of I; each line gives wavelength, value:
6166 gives 14.5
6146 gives 11.7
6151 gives 14.2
